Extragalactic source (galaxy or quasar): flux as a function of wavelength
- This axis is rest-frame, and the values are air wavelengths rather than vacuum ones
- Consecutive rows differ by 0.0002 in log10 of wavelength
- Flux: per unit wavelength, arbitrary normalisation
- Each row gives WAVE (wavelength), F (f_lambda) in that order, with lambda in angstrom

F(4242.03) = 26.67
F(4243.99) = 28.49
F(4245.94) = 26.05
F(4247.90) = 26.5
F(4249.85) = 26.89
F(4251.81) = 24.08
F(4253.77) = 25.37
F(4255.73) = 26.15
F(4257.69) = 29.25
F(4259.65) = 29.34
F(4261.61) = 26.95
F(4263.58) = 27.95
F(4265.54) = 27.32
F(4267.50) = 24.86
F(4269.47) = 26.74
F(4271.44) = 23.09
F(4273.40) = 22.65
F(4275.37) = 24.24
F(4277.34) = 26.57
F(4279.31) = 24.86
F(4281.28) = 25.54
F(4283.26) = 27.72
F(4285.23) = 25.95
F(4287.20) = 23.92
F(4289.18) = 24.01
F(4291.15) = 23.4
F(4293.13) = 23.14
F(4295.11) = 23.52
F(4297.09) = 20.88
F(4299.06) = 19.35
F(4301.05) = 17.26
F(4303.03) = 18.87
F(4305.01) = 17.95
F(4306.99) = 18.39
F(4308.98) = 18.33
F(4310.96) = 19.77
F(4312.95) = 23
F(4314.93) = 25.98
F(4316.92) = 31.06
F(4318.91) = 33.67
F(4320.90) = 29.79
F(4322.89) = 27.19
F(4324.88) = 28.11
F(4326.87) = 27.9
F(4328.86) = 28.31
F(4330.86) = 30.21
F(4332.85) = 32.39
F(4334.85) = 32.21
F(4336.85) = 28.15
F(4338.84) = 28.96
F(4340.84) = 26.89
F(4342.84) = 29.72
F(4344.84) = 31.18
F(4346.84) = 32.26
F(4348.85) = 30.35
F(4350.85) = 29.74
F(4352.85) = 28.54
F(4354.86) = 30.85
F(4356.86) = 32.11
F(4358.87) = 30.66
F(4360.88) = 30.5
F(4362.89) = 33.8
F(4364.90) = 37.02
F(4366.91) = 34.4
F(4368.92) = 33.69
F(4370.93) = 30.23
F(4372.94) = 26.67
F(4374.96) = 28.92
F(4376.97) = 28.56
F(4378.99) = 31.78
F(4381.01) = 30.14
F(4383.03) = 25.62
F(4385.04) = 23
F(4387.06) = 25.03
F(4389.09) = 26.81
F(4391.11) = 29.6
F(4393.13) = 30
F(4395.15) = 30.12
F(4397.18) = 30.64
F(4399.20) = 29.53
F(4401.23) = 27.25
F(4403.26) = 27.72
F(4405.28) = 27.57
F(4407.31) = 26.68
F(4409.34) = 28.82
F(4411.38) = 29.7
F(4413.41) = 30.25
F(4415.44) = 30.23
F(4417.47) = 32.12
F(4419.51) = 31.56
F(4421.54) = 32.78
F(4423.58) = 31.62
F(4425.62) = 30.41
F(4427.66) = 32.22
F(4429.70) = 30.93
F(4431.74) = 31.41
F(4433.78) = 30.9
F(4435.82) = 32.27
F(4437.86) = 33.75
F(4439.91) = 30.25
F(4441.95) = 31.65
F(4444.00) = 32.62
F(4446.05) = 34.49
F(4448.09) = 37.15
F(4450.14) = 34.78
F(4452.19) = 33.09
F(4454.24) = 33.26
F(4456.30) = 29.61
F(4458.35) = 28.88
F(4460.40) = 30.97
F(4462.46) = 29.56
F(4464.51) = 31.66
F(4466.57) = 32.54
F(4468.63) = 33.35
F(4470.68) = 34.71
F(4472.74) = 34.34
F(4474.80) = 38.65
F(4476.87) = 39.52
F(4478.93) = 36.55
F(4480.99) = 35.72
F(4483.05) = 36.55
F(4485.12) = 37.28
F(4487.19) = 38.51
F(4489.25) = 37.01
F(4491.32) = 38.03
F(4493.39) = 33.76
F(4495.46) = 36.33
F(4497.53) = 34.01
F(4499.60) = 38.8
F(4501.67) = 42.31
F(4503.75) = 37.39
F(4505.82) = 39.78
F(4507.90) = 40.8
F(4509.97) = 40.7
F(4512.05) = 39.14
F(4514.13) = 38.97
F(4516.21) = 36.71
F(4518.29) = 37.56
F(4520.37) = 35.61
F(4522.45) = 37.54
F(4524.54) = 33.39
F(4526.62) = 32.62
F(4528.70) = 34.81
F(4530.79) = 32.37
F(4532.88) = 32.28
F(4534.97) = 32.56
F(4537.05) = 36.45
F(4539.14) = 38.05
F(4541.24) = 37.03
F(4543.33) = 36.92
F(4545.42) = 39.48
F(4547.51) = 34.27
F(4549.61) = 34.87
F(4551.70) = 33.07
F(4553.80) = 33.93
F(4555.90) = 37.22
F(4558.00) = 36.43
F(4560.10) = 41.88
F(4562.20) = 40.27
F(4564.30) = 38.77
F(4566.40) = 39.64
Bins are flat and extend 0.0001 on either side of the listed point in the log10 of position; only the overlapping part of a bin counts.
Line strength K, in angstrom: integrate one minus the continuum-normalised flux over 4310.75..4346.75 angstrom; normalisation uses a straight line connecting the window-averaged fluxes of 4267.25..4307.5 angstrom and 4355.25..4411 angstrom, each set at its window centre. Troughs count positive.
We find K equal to -4.2 angstrom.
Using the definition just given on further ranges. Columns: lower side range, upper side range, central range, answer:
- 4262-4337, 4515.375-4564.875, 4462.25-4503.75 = -3.37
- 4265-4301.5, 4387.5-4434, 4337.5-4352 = -1.61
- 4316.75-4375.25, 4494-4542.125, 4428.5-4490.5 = 1.58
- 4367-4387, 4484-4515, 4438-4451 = 0.19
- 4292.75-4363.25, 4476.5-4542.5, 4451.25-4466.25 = 1.31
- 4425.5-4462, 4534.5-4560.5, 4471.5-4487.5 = -1.66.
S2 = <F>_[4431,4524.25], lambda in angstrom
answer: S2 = 35.3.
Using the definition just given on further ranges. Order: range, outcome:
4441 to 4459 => 32.9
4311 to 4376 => 30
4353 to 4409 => 29.6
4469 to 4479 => 36.6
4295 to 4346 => 25.8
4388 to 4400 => 29.4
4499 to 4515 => 39.8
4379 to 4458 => 30.4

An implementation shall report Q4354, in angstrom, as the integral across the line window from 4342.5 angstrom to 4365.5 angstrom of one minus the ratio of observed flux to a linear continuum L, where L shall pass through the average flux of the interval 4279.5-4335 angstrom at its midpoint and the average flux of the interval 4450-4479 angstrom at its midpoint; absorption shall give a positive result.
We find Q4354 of -3.4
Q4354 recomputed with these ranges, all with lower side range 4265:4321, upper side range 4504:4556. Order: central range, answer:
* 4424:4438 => -0.25 angstrom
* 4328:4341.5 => -1.95 angstrom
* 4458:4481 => -0.60 angstrom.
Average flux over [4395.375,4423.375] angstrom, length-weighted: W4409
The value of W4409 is 29.7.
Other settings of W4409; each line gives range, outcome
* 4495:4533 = 37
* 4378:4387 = 27.4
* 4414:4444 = 31.6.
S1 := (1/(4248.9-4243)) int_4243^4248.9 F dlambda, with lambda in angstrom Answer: 27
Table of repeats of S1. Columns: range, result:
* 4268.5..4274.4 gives 24.2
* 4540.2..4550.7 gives 36.5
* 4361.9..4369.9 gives 34.7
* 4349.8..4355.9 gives 29.8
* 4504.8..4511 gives 40.4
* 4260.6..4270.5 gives 26.7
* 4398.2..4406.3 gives 28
